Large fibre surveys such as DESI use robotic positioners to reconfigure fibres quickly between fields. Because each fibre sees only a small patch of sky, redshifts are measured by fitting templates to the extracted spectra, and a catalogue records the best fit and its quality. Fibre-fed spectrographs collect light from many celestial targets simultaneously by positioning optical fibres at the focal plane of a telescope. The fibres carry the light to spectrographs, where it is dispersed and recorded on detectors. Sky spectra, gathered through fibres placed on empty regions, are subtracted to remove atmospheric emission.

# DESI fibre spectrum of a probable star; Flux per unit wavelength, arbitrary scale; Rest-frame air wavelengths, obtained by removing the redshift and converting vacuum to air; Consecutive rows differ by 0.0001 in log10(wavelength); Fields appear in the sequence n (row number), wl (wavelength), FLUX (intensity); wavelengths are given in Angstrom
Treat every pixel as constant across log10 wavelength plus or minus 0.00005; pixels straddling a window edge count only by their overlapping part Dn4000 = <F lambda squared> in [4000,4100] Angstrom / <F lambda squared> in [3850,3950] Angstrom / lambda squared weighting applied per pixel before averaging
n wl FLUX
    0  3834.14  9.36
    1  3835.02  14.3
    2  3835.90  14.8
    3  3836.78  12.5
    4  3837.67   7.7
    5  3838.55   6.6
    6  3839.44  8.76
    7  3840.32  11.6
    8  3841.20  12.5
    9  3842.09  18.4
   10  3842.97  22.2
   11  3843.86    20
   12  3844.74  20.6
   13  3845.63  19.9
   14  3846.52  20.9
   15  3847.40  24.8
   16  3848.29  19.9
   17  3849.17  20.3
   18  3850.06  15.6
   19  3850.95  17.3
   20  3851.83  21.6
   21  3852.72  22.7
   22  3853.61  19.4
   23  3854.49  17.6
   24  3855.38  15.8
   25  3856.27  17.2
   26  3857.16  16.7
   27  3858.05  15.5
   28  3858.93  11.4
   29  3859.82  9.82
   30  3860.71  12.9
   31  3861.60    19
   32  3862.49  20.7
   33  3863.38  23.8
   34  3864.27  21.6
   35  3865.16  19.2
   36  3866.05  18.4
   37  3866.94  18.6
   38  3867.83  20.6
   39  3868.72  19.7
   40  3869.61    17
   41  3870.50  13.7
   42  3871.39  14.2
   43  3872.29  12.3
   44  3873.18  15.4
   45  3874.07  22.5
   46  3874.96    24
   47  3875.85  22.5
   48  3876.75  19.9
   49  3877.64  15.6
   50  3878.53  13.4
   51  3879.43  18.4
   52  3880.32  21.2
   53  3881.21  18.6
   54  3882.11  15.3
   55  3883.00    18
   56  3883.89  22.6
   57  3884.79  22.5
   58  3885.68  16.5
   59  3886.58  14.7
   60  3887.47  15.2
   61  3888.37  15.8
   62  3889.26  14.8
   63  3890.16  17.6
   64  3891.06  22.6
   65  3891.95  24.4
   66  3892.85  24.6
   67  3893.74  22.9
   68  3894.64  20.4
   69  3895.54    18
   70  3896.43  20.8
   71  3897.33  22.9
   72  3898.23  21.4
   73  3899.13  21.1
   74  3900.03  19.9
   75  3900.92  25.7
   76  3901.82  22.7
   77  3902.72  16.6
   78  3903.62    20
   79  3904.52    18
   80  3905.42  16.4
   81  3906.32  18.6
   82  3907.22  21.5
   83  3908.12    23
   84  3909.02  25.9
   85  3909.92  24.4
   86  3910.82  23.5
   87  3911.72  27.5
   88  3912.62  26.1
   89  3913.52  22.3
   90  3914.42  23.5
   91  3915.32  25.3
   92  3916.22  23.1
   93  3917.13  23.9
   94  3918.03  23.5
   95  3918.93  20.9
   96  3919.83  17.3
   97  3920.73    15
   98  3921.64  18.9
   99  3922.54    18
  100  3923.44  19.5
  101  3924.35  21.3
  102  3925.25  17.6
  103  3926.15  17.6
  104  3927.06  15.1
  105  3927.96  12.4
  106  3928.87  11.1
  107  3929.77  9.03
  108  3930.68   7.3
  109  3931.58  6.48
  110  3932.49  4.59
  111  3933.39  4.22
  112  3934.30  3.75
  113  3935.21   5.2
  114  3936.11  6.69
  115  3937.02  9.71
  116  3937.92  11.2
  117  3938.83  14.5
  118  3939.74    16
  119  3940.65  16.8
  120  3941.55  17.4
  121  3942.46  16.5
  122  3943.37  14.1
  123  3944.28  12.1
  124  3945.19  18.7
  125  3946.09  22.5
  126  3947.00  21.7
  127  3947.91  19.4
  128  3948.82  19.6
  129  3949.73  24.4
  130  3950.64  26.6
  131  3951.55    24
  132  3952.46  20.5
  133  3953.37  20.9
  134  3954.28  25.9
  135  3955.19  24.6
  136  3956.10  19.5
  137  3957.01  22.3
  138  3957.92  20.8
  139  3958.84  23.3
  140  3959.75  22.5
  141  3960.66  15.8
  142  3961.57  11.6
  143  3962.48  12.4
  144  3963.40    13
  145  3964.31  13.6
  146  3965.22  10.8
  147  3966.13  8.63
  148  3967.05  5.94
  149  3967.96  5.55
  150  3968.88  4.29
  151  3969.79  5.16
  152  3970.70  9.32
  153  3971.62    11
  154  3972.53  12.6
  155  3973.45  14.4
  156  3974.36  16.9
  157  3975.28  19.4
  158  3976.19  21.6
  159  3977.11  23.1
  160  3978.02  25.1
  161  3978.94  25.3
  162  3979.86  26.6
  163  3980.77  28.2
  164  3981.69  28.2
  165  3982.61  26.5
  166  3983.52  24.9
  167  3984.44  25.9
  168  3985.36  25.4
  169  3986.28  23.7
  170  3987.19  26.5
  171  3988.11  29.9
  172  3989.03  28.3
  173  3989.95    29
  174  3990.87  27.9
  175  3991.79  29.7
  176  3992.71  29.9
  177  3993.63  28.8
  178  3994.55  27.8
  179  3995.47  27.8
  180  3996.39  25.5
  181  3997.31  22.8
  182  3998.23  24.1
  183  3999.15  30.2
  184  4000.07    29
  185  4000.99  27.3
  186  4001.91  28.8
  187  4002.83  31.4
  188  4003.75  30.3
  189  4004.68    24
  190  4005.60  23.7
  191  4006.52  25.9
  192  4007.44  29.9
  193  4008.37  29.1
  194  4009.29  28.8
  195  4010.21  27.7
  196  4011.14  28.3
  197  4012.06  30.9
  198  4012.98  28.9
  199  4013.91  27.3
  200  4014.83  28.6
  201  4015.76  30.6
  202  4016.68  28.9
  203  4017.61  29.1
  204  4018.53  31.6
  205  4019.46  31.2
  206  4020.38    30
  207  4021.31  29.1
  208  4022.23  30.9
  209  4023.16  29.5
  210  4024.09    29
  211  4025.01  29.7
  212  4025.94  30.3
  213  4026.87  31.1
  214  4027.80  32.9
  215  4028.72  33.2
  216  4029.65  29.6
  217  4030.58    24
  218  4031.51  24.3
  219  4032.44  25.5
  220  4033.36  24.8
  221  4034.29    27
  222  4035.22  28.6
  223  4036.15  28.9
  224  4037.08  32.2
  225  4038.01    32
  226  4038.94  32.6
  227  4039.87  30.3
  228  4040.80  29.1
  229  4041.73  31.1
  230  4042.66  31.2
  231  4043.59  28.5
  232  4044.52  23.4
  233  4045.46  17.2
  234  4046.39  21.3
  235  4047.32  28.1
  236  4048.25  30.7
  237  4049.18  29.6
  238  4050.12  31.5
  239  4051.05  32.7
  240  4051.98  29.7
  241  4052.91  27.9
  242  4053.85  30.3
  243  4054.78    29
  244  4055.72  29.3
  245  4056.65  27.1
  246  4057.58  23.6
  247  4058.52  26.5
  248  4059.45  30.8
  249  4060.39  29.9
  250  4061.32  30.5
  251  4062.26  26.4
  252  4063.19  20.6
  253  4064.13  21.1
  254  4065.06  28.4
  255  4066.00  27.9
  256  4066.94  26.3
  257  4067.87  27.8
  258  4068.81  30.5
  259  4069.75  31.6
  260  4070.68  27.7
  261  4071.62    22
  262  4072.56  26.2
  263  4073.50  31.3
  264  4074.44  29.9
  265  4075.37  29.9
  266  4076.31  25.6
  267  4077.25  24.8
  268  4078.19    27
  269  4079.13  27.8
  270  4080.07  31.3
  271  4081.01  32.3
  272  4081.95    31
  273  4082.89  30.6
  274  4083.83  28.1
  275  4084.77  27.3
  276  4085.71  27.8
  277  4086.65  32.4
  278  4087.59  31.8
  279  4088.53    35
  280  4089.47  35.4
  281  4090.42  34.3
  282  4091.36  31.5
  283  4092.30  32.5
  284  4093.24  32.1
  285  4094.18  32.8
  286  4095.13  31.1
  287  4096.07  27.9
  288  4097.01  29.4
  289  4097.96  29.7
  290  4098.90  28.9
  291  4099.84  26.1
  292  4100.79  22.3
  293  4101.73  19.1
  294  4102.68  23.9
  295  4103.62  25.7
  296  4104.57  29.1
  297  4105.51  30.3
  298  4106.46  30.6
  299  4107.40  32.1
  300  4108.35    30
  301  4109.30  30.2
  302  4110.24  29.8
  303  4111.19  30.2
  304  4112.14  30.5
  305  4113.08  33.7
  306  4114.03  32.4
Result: 1.7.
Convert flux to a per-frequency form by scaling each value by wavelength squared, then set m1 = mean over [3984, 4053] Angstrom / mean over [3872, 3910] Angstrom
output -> 1.54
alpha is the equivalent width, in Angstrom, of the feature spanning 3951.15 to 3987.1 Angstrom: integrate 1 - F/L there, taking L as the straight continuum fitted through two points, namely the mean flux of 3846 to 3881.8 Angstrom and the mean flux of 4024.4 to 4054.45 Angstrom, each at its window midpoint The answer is 8.9 Angstrom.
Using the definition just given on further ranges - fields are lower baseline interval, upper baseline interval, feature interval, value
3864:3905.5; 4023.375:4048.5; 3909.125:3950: 9.5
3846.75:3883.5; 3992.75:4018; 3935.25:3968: 9.9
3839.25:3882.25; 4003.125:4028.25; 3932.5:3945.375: 6.6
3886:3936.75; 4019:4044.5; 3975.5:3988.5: -0.5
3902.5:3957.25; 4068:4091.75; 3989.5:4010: -3.9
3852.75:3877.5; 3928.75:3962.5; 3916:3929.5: -1.3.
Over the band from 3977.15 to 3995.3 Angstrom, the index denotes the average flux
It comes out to 27.2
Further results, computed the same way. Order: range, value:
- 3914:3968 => 16.3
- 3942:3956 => 20.7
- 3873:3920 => 20.7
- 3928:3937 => 6.91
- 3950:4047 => 24.7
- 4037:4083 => 28.2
